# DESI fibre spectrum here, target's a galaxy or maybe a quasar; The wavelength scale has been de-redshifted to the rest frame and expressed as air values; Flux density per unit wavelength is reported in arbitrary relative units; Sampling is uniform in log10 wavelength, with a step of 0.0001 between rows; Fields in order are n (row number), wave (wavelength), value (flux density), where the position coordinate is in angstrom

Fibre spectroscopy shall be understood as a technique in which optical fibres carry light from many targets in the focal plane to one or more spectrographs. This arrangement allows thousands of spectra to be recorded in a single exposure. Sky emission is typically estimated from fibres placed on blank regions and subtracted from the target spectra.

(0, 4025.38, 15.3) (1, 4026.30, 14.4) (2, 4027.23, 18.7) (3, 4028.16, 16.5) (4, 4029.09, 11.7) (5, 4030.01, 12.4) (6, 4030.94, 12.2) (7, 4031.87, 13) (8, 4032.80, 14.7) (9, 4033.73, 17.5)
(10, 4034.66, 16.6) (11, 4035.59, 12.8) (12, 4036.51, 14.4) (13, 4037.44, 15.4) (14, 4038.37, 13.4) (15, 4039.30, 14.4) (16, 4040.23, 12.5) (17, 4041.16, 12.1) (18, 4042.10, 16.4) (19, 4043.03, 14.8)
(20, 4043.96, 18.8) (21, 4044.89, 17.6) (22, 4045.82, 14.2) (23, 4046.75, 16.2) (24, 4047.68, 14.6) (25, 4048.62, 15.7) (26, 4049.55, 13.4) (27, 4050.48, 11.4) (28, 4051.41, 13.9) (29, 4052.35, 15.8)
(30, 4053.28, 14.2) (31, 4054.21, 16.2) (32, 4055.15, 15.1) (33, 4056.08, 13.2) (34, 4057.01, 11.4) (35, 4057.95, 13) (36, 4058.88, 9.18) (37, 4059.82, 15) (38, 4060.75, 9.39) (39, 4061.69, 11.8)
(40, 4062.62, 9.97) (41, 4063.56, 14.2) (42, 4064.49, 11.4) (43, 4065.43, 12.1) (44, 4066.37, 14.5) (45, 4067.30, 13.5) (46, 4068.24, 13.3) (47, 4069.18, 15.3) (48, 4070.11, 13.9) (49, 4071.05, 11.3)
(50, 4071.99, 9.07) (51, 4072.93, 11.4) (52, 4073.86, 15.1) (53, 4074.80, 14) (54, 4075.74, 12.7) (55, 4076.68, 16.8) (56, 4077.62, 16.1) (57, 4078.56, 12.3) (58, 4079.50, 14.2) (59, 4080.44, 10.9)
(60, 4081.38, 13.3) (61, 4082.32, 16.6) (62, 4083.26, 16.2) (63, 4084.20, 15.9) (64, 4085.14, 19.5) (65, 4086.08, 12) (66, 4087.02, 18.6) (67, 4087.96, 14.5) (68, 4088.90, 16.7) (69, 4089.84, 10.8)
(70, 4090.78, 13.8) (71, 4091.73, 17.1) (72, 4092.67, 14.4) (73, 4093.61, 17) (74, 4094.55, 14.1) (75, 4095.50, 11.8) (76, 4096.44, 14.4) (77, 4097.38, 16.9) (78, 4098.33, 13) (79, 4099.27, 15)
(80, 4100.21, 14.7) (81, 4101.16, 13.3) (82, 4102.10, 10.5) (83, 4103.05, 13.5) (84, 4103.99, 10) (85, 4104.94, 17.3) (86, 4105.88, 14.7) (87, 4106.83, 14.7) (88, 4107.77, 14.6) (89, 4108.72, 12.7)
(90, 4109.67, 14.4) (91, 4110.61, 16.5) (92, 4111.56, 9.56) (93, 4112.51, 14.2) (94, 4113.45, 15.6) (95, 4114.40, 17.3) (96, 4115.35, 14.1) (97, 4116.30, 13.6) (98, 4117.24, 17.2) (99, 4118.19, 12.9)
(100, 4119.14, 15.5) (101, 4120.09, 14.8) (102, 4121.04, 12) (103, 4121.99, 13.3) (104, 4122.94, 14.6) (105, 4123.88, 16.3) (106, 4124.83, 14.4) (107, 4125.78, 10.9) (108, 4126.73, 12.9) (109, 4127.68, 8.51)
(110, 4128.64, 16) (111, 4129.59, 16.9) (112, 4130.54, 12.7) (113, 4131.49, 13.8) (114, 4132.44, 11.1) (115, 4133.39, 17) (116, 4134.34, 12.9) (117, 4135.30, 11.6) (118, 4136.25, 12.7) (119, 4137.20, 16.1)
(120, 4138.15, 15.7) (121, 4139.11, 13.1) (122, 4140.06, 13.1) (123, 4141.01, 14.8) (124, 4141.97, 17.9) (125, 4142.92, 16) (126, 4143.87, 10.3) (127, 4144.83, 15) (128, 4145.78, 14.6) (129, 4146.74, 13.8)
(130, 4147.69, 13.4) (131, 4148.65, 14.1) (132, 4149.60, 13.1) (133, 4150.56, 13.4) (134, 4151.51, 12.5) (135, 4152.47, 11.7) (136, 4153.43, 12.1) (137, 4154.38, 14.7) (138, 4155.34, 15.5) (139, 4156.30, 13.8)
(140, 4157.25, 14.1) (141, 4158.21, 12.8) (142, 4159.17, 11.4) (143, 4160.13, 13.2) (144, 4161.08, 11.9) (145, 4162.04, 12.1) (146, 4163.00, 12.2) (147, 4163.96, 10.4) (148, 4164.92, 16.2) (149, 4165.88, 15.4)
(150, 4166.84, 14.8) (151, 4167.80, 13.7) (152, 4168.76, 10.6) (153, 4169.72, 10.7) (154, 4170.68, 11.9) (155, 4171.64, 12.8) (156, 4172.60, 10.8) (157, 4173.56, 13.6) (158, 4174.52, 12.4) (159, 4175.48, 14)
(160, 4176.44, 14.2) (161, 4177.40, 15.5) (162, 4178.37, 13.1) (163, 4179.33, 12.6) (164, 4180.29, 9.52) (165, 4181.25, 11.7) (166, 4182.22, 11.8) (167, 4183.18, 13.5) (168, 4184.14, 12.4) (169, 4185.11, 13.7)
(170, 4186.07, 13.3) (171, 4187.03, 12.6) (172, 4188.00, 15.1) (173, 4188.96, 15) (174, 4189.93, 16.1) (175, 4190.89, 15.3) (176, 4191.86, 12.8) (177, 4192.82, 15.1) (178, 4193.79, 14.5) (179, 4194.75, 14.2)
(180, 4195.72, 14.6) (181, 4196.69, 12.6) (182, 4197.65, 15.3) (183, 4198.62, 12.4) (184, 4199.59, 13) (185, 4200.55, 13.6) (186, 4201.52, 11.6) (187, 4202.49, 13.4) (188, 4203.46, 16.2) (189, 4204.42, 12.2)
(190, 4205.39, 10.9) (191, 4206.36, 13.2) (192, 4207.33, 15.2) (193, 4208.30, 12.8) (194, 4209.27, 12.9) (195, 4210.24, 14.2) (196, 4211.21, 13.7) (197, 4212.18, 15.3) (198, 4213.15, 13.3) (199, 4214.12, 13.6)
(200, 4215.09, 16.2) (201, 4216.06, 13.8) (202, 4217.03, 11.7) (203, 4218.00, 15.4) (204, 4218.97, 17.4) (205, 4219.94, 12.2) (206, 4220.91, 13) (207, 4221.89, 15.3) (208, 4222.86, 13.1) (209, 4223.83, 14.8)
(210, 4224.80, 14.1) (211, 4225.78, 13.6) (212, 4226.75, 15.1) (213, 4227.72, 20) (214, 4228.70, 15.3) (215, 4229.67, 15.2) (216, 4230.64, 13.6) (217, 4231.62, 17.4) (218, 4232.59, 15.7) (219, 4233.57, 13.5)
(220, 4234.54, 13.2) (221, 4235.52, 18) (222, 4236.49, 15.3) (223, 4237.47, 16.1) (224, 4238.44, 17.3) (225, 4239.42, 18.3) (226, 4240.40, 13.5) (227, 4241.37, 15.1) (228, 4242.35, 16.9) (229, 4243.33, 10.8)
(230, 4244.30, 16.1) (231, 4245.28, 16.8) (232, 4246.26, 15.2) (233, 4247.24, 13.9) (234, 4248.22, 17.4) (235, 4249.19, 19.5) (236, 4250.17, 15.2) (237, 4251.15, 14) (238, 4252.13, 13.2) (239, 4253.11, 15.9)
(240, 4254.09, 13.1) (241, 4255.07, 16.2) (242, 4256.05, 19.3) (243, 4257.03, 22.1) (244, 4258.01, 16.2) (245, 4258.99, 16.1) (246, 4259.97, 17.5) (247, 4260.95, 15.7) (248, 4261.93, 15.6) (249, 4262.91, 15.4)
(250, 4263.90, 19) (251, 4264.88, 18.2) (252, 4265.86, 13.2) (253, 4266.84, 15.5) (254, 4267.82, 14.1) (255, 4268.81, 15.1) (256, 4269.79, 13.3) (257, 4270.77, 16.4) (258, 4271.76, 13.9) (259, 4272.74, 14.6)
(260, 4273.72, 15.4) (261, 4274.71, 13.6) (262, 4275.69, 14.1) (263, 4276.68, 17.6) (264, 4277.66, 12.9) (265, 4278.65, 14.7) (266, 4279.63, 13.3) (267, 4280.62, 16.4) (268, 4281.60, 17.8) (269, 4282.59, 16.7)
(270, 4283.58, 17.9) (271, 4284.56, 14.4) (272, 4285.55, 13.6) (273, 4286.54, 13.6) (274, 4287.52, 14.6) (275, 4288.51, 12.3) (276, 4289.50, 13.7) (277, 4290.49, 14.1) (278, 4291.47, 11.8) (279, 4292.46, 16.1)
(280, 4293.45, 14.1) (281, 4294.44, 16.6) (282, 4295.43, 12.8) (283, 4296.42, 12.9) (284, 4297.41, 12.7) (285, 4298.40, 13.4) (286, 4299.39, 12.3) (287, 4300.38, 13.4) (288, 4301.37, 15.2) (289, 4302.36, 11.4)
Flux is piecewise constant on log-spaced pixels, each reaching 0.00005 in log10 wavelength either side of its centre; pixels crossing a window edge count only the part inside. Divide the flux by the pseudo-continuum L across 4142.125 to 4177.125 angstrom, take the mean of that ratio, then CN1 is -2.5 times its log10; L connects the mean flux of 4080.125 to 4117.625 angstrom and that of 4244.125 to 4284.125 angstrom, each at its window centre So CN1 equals 0.14 mag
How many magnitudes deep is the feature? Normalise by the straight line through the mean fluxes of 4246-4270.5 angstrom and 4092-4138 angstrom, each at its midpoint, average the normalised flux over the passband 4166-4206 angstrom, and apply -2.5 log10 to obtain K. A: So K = 0.13 mag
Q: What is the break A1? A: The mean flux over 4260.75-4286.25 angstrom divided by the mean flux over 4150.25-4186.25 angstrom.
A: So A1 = 1.2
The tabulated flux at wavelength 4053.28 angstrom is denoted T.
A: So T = 14.2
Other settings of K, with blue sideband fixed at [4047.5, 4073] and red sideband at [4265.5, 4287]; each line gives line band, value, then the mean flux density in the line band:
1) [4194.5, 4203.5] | 0.054 mag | 13.5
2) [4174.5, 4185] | 0.098 mag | 12.8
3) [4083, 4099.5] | -0.141 mag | 15.1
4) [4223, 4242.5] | -0.072 mag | 15.5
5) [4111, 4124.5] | -0.068 mag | 14.4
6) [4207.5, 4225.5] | 0.025 mag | 14.1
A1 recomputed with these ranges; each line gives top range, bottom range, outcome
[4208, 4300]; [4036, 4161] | 1.08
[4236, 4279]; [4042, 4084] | 1.14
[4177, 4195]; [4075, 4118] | 0.93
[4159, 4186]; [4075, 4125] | 0.88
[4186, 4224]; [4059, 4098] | 1.00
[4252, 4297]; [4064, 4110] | 1.08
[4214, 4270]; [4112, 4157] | 1.11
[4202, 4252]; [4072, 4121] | 1.03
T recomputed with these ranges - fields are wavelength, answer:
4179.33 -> 12.6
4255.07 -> 16.2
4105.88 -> 14.7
